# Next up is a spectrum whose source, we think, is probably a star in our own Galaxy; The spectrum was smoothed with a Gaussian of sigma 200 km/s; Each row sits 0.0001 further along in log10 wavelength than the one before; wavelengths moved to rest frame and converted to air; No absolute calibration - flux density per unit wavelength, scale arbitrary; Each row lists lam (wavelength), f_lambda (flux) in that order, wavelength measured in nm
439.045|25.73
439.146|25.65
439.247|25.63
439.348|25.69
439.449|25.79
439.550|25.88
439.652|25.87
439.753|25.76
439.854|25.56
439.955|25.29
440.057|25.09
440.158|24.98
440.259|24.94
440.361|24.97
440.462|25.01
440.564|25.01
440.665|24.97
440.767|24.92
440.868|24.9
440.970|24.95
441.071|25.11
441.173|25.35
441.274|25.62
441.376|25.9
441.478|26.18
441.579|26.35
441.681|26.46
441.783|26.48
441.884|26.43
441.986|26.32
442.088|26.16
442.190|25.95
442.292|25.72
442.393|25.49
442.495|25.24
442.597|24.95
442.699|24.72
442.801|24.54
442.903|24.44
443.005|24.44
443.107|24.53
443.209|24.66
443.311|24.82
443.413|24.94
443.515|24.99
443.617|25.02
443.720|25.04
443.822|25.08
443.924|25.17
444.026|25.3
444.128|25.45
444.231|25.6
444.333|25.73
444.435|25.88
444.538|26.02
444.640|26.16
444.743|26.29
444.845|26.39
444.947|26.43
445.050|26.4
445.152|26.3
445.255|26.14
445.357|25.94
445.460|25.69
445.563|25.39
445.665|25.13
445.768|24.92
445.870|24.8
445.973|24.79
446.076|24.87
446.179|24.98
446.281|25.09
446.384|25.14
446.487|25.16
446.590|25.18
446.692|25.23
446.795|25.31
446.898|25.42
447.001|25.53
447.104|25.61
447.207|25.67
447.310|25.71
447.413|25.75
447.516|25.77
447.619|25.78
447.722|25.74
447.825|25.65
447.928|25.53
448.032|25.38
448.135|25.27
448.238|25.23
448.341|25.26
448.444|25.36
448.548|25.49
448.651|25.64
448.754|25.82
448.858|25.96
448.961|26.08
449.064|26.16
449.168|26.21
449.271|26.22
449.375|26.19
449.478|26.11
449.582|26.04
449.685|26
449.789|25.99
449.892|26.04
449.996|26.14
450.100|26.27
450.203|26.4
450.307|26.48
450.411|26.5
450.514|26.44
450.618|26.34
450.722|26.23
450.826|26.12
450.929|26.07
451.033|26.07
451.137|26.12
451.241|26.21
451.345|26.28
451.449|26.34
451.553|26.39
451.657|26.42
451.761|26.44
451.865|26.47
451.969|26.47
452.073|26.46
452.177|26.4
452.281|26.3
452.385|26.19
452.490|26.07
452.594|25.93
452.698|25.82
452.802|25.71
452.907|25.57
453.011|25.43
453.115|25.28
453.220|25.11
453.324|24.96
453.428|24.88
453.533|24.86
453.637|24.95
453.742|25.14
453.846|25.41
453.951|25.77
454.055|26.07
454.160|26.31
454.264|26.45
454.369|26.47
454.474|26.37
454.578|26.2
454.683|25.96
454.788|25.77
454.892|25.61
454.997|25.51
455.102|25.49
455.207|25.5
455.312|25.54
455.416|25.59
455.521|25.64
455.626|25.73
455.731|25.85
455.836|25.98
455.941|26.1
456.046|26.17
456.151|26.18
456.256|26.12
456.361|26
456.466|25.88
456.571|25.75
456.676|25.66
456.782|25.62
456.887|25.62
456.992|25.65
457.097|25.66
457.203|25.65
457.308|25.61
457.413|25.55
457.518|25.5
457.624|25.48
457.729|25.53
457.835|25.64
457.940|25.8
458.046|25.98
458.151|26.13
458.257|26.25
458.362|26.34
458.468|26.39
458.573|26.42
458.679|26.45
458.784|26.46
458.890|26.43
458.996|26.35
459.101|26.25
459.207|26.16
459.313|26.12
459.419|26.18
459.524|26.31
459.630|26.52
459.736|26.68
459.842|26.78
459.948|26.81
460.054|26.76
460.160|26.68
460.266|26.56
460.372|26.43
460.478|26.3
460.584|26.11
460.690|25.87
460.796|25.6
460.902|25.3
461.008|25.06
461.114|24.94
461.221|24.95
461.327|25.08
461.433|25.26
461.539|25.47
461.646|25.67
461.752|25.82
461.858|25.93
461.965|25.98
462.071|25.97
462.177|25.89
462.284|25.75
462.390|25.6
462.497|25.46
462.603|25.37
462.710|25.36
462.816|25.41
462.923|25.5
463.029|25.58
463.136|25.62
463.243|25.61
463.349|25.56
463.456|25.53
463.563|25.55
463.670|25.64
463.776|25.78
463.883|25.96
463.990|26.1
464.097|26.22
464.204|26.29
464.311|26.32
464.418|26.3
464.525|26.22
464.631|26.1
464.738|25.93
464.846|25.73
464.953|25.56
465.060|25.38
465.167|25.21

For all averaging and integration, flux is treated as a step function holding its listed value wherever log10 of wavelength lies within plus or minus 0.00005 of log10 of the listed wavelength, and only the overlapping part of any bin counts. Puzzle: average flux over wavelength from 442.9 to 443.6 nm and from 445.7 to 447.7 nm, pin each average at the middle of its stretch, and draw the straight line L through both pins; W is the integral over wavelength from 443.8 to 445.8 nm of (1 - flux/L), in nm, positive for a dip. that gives -0.06 nm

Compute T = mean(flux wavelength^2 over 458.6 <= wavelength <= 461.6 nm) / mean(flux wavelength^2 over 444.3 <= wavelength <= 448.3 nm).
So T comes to 1.08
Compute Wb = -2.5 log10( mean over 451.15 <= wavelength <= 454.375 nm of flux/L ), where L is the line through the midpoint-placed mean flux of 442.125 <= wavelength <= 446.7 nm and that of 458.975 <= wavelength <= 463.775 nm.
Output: -0.01 mag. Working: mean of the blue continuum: 25.3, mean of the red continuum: 25.9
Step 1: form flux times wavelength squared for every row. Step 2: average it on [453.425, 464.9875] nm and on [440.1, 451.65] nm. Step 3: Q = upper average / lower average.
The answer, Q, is 1.07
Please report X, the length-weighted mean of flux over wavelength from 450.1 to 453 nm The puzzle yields 26.2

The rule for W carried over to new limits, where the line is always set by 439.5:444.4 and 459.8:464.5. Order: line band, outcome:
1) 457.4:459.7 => -0.03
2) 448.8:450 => -0.03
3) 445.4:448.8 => 0.01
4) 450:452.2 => -0.07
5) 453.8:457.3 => -0.03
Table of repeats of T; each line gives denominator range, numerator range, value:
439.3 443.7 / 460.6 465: 1.11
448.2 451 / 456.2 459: 1.03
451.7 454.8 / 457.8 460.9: 1.05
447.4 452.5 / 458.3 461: 1.05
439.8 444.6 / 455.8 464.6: 1.11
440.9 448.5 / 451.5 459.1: 1.06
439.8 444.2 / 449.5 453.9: 1.07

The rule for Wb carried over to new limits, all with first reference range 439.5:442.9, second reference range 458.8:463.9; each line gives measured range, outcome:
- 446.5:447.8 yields 0.00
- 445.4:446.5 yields 0.02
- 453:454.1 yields 0.02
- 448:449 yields 0.00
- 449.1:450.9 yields -0.02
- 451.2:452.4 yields -0.03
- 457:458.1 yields 0.01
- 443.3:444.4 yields 0.01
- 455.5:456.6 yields -0.01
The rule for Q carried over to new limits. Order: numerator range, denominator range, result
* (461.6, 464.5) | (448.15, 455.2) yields 1.04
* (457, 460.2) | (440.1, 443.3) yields 1.11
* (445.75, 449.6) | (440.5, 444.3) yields 1.03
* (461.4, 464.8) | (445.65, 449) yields 1.09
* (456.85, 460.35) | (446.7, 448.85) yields 1.07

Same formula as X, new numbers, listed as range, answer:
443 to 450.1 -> 25.6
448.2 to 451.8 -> 26.1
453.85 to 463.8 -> 25.9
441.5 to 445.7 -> 25.6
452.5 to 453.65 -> 25.4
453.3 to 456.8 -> 25.8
